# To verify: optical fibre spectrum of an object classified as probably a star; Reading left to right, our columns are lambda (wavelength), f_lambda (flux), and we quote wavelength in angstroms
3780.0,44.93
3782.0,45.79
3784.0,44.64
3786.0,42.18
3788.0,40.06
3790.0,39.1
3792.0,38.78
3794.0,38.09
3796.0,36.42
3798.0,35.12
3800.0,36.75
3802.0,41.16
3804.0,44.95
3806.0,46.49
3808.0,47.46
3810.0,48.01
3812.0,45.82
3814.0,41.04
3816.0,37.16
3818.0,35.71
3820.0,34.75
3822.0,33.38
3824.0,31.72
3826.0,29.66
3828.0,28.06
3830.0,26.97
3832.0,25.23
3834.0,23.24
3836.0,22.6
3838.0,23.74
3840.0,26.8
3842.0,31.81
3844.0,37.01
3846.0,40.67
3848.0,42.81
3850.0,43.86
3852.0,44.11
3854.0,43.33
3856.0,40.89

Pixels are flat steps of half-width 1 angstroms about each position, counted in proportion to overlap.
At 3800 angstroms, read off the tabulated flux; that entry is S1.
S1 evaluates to 36.75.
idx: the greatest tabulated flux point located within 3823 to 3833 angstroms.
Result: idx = 31.72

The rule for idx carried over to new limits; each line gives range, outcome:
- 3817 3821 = 35.71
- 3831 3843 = 31.81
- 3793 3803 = 41.16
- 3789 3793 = 39.1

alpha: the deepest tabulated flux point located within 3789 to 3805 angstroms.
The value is 35.12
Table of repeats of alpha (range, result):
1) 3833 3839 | 22.6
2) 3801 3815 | 41.04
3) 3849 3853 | 43.86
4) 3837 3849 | 23.74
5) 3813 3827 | 29.66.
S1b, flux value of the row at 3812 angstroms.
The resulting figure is 45.82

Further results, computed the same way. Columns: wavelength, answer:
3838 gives 23.74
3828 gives 28.06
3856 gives 40.89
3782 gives 45.79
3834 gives 23.24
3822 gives 33.38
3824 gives 31.72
